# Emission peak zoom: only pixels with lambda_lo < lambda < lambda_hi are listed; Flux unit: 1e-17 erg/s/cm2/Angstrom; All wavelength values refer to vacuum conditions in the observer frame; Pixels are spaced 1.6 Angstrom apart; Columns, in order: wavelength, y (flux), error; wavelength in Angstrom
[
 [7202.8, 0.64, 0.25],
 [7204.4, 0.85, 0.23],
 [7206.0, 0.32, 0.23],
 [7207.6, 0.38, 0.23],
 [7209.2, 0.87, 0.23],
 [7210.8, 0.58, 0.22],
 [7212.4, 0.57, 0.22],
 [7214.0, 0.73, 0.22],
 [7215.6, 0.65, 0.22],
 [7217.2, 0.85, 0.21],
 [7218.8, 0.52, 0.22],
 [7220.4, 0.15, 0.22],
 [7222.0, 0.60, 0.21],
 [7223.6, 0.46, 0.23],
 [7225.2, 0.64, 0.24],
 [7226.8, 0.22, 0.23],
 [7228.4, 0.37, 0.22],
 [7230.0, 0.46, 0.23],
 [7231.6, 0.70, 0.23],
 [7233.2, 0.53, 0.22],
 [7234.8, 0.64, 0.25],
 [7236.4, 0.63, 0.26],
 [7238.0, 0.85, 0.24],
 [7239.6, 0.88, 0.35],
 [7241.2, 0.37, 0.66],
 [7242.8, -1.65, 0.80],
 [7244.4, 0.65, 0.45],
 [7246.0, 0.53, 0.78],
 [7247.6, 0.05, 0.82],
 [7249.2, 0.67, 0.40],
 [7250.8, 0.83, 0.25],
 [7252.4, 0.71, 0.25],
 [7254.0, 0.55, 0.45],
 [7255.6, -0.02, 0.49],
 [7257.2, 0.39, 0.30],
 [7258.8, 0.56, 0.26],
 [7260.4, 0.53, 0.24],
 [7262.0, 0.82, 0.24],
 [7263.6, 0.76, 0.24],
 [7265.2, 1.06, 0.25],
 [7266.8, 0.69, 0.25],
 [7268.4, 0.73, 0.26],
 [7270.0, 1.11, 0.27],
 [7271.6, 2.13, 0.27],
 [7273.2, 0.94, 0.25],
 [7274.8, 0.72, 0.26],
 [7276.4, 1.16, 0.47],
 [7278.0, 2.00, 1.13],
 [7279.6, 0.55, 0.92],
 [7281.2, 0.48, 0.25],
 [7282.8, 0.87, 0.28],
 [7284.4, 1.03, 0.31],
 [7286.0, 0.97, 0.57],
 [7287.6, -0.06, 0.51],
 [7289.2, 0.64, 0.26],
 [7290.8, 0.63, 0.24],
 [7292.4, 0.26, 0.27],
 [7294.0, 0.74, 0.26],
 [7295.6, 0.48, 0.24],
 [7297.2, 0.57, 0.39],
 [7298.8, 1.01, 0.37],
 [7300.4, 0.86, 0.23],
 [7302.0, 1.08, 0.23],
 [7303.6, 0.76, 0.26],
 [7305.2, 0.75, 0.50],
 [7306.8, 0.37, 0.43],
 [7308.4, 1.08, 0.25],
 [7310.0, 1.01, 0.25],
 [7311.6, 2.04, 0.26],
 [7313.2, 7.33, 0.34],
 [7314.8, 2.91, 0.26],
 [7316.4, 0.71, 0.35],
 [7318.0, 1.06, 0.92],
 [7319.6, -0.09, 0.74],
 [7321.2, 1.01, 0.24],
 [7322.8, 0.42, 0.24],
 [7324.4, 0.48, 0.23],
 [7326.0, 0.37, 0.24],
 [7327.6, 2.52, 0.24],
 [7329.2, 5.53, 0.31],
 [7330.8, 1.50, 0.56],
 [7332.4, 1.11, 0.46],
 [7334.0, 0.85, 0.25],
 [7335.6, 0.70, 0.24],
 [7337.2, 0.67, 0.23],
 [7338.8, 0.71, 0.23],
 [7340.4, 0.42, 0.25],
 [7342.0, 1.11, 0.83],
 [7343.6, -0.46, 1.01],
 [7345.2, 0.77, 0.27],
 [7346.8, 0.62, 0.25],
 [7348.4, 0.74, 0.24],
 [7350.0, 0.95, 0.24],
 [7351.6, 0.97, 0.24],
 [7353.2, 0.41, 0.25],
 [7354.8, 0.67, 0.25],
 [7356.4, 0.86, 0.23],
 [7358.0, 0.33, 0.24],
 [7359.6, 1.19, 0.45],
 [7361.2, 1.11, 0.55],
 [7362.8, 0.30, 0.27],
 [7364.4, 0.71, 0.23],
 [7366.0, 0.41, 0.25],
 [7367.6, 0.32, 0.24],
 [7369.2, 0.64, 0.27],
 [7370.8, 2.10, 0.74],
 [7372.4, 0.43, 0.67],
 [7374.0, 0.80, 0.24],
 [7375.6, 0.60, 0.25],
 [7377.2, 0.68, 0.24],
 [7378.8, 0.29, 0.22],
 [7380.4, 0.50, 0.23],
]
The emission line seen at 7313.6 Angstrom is [S II] 6716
